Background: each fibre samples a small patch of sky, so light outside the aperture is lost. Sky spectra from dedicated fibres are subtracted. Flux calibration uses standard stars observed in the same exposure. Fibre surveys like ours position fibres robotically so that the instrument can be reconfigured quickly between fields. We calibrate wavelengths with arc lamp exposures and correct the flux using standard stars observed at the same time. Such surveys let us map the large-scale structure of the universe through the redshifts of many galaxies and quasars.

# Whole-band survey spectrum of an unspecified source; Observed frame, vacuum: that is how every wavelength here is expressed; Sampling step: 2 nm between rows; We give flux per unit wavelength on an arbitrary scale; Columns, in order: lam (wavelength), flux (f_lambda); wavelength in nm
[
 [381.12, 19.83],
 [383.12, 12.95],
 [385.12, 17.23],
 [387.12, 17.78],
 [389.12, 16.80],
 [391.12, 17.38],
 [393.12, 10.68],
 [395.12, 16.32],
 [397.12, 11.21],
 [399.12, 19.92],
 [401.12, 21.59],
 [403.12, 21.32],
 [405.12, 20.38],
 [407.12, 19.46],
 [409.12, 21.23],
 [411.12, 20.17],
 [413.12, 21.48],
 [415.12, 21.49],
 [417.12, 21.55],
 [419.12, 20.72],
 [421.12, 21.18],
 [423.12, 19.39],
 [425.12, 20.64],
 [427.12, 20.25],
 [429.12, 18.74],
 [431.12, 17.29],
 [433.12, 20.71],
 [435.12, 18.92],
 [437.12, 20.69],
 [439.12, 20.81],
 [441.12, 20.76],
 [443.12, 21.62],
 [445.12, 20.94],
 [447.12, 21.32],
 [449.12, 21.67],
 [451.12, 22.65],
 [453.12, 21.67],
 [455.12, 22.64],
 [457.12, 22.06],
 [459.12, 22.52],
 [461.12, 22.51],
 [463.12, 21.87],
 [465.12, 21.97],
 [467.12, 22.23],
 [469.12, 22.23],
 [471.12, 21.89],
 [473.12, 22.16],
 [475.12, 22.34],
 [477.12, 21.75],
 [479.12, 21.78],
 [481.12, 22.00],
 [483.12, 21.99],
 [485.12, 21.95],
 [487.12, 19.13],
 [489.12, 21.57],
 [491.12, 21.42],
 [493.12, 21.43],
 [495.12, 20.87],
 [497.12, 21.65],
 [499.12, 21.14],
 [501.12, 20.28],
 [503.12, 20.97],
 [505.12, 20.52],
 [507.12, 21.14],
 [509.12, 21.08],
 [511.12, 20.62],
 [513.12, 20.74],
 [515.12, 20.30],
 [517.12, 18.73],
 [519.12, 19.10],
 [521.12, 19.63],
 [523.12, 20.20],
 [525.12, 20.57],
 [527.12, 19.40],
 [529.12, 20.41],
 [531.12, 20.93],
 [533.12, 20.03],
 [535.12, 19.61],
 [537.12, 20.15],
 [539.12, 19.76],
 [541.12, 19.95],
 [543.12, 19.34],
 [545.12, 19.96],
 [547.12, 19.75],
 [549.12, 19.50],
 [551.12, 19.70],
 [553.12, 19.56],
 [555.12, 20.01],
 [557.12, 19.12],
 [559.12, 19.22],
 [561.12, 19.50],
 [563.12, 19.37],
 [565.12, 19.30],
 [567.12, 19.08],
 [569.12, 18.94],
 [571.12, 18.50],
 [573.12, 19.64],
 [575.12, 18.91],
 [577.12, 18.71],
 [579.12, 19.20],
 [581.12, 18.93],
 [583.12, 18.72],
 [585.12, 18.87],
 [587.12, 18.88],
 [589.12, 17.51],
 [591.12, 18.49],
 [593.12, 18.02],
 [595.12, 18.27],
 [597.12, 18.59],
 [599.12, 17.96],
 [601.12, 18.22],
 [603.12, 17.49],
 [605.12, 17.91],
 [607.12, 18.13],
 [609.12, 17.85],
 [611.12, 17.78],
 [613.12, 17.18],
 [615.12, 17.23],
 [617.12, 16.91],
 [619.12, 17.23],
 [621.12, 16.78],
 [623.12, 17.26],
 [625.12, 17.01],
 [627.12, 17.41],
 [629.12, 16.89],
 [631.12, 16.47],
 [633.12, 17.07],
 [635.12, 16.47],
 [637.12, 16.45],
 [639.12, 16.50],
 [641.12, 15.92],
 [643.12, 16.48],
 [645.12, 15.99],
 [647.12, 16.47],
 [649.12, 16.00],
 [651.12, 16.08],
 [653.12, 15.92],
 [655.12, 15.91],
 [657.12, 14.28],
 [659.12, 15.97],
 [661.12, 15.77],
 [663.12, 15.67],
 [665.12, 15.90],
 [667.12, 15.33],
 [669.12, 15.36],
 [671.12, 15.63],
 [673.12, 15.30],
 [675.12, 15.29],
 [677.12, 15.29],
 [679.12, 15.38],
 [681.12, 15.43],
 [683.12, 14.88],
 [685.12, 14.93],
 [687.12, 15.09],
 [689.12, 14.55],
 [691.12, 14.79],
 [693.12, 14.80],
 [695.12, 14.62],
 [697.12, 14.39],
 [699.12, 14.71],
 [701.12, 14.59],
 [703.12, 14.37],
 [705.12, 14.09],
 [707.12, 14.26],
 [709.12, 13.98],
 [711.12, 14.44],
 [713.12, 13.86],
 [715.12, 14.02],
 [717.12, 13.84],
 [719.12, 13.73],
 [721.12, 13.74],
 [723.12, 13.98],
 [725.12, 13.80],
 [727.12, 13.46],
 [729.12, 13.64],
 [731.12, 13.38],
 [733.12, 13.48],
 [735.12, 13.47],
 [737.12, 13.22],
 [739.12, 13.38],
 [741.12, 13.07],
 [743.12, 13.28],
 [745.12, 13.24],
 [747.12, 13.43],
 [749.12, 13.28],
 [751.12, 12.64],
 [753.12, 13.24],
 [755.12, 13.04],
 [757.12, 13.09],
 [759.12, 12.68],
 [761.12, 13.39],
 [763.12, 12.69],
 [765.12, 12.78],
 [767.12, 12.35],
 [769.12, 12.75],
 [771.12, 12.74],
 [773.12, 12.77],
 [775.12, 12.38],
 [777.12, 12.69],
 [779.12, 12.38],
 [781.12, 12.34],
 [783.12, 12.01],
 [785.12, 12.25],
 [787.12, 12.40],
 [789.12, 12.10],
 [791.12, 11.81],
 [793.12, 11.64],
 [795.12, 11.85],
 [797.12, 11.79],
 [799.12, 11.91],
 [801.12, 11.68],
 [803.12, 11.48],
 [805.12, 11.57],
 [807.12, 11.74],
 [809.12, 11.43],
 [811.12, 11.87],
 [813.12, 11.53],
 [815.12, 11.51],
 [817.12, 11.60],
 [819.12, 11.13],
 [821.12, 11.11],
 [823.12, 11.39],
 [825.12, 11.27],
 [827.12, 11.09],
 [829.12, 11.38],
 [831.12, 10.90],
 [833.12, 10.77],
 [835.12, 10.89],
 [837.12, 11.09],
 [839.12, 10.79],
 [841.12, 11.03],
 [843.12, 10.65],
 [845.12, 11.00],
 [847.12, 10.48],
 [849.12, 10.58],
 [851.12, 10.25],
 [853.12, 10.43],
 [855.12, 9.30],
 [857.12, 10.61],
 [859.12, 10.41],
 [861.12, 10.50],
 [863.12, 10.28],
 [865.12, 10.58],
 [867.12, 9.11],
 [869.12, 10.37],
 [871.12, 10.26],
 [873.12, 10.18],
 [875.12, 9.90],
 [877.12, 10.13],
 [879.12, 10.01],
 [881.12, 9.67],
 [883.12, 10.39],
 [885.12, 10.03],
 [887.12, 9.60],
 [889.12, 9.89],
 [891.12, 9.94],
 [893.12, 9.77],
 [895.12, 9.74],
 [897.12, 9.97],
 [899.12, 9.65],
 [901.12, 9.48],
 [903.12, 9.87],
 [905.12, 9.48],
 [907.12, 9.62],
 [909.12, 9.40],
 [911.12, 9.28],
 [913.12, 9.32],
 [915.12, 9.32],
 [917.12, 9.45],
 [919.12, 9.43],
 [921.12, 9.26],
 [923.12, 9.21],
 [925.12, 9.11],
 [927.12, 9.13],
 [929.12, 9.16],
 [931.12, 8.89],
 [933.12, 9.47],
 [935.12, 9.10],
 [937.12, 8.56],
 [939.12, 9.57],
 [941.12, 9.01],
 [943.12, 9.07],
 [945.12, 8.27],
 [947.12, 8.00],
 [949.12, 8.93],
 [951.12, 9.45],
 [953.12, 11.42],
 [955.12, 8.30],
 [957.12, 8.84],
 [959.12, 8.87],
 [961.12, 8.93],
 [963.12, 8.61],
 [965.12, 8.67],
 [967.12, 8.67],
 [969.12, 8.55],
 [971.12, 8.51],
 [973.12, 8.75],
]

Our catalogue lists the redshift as 0.00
